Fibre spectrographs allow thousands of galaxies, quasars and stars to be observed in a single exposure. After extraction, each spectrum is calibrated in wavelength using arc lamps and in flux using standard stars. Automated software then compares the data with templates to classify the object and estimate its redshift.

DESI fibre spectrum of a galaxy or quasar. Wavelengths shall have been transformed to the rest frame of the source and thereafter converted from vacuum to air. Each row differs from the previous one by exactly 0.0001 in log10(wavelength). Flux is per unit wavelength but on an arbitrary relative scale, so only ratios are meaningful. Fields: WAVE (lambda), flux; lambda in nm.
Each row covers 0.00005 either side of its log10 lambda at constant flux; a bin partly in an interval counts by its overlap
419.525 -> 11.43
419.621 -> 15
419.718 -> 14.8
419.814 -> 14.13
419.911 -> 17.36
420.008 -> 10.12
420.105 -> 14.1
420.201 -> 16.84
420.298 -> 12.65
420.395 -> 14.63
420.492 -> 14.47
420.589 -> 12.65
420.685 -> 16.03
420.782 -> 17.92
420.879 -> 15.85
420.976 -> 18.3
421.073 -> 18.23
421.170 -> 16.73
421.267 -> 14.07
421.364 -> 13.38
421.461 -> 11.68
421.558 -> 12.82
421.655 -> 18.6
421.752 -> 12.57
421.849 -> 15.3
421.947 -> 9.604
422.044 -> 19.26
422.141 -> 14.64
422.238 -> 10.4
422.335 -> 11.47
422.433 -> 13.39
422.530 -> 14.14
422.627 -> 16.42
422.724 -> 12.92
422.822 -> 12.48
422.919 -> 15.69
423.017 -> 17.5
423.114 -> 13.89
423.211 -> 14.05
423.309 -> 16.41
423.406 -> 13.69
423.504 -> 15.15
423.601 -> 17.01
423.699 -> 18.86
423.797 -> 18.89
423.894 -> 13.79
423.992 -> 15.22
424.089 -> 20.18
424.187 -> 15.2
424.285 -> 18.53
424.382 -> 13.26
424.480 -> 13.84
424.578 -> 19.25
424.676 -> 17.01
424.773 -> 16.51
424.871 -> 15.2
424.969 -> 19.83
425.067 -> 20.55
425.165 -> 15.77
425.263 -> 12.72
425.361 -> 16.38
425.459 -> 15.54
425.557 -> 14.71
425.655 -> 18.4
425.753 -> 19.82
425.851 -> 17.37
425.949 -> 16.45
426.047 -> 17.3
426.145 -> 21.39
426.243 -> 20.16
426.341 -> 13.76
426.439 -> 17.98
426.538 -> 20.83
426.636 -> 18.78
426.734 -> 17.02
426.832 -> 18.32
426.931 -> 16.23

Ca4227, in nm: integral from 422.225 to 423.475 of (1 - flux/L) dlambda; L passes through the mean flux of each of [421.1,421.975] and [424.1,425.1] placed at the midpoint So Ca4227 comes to 0.10 nm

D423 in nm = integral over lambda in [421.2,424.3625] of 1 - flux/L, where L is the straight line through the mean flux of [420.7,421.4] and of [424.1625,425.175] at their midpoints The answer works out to 0.33 nm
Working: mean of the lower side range 16.4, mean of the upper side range 16.9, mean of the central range 14.9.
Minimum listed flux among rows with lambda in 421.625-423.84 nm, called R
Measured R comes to 9.604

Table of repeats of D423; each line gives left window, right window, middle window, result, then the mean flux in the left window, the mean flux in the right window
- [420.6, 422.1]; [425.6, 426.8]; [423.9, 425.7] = 0.094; 15.3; 18.3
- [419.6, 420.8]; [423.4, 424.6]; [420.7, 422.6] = 0.069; 14.6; 16.4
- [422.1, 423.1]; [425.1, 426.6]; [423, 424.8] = -0.112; 13.9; 17.3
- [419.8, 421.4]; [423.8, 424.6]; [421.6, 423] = 0.137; 15.2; 16.2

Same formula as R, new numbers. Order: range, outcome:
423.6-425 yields 13.26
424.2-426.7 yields 12.72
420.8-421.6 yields 11.68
